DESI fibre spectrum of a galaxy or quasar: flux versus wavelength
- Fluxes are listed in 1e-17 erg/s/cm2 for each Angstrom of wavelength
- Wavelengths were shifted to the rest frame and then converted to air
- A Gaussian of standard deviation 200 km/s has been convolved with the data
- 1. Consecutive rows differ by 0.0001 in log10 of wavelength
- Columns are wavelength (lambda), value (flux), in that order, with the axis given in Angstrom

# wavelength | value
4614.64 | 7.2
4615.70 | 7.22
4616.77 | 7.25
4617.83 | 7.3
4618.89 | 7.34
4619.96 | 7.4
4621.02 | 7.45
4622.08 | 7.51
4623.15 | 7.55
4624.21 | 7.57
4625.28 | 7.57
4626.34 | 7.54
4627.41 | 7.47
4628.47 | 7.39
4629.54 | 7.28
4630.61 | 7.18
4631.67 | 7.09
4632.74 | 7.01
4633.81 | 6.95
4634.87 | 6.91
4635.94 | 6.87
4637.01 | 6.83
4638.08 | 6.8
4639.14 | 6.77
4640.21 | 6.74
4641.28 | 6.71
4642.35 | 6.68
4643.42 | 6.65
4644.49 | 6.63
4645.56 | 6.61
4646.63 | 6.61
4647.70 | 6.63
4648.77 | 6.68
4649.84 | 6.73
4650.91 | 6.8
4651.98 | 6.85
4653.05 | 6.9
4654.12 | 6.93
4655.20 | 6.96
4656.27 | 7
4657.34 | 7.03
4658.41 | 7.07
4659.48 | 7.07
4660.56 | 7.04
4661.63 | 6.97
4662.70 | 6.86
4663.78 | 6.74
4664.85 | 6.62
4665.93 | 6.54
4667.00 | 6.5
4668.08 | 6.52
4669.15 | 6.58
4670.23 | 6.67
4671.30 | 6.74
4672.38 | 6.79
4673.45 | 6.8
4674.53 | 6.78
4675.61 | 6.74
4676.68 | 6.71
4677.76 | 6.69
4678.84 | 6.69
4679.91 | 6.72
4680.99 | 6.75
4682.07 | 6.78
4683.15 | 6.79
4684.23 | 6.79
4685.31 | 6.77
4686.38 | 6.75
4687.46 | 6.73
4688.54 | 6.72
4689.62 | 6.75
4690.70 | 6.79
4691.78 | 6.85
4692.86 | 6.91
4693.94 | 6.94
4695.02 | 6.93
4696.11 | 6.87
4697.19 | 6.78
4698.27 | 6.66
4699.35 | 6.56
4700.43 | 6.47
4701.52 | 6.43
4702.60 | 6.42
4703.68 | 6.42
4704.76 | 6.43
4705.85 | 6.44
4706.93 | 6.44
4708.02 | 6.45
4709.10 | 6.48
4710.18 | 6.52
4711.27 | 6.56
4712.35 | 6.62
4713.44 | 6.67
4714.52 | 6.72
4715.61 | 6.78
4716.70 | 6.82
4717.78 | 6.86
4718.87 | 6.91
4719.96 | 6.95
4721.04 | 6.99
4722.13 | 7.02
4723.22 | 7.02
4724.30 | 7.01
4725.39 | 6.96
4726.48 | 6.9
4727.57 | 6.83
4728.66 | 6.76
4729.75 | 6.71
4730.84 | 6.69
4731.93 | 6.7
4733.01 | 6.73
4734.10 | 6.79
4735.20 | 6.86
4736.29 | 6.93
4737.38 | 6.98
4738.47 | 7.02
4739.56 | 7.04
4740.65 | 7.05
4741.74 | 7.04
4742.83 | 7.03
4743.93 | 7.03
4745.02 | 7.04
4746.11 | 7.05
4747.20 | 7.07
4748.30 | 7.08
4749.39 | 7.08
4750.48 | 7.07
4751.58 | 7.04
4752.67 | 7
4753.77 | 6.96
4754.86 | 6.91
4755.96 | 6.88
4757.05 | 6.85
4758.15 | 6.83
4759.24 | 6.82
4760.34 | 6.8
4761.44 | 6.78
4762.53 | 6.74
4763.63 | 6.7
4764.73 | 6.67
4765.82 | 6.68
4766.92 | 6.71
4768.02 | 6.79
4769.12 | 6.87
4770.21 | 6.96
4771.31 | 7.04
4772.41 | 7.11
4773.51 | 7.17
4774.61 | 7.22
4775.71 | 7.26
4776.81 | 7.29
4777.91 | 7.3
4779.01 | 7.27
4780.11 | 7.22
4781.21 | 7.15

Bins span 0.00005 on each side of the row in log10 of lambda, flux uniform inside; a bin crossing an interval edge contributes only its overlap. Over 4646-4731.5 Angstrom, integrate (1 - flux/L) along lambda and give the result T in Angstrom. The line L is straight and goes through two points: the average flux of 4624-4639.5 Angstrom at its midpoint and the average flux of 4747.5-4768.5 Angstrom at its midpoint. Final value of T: 3.2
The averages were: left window 7.14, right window 6.86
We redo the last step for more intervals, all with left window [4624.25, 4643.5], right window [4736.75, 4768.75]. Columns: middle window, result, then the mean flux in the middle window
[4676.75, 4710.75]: 1.5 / 6.67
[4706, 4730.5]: 0.7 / 6.77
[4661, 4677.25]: 0.7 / 6.71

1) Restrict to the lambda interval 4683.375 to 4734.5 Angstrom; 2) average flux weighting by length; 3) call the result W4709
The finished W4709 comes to 6.73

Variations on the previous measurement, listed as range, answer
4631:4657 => 6.81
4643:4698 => 6.78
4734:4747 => 7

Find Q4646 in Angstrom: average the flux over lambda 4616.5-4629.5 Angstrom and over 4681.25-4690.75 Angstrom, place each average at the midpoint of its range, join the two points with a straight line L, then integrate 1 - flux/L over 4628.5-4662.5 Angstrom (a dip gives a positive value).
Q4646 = 1.5 Angstrom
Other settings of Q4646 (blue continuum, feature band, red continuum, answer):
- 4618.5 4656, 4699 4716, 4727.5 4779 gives 1.1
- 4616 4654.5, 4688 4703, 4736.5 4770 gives 0.5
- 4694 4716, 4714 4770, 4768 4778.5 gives -0.2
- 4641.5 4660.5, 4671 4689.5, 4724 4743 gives 0.2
